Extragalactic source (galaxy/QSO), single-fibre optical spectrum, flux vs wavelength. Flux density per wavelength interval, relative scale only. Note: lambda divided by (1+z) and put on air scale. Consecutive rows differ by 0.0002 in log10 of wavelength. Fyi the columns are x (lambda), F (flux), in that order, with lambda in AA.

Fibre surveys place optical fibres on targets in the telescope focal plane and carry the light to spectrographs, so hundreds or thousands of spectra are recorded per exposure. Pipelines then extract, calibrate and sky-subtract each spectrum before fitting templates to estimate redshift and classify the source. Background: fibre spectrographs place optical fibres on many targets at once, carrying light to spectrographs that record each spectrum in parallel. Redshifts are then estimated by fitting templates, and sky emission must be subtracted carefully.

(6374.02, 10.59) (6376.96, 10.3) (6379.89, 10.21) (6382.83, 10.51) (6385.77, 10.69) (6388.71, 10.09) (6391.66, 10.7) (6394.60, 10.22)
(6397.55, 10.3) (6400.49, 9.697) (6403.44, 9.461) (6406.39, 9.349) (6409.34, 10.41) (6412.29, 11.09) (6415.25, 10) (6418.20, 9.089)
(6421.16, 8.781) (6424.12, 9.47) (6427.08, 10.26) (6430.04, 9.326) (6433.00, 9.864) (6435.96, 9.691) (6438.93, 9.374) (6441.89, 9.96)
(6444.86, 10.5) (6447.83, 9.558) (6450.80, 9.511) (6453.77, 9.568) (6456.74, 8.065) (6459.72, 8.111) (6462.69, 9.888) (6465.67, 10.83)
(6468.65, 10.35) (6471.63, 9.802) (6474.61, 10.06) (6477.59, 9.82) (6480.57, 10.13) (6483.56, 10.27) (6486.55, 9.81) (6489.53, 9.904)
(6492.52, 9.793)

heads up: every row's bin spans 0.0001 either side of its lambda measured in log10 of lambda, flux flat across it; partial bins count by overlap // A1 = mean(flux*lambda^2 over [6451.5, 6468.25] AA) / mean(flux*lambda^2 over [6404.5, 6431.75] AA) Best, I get 0.97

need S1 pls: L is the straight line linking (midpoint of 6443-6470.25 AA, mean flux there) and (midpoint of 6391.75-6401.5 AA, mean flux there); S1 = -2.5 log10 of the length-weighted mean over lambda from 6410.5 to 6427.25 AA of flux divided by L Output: 0.024 mag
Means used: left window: 10.2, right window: 9.6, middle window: 9.75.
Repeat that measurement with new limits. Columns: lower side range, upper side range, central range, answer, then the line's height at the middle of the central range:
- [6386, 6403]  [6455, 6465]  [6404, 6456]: -0.03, 9.48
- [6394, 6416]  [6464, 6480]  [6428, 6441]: 0.05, 10.1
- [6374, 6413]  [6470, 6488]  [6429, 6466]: 0.06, 10.1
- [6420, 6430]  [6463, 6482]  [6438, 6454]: 0.00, 9.79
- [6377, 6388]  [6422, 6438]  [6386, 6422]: 0.01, 10.1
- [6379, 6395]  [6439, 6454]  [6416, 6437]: 0.06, 10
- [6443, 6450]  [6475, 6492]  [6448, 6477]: 0.04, 9.97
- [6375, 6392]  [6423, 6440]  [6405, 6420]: 0.00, 9.96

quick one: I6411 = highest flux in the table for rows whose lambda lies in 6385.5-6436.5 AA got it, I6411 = 11.09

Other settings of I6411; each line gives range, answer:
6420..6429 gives 10.26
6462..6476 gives 10.83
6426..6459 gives 10.5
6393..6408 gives 10.3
